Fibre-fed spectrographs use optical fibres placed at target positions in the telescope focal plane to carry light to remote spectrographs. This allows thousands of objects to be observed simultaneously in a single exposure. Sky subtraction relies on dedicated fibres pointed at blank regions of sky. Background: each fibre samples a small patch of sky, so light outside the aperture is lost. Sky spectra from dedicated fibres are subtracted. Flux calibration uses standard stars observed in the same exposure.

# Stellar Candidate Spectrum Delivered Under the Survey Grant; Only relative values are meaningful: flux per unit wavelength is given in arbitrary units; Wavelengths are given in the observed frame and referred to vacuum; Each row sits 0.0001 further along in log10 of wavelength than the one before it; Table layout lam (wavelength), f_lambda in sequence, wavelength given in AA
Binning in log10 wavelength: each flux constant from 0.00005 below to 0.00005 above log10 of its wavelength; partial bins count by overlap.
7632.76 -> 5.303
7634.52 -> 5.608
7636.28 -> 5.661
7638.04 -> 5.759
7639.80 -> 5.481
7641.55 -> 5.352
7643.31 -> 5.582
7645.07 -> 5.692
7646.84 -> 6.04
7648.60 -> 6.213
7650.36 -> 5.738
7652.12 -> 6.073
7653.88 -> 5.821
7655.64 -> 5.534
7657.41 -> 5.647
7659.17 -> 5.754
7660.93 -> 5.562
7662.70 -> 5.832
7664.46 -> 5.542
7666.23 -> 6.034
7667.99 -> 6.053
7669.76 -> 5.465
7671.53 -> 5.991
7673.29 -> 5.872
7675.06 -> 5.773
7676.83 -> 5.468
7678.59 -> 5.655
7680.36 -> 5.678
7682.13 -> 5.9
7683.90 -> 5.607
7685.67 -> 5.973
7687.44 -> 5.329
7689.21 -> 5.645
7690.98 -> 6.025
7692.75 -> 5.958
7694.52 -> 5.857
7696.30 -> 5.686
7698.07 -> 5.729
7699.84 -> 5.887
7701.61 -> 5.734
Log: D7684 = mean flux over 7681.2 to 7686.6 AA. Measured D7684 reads 5.82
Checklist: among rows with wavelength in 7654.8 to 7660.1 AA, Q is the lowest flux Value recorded 5.534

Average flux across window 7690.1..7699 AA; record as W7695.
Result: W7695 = 5.85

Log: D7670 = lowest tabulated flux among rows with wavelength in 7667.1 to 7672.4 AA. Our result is 5.465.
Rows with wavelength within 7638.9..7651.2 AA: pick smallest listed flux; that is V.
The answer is 5.352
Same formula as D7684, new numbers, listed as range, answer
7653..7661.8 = 5.67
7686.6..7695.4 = 5.77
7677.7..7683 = 5.75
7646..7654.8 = 5.98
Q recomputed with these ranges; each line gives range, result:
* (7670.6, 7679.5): 5.468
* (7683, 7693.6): 5.329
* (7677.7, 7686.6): 5.607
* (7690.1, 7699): 5.686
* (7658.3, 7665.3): 5.542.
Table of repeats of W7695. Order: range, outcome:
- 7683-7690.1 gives 5.64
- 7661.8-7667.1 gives 5.79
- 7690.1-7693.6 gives 5.99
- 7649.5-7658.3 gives 5.76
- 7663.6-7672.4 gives 5.81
